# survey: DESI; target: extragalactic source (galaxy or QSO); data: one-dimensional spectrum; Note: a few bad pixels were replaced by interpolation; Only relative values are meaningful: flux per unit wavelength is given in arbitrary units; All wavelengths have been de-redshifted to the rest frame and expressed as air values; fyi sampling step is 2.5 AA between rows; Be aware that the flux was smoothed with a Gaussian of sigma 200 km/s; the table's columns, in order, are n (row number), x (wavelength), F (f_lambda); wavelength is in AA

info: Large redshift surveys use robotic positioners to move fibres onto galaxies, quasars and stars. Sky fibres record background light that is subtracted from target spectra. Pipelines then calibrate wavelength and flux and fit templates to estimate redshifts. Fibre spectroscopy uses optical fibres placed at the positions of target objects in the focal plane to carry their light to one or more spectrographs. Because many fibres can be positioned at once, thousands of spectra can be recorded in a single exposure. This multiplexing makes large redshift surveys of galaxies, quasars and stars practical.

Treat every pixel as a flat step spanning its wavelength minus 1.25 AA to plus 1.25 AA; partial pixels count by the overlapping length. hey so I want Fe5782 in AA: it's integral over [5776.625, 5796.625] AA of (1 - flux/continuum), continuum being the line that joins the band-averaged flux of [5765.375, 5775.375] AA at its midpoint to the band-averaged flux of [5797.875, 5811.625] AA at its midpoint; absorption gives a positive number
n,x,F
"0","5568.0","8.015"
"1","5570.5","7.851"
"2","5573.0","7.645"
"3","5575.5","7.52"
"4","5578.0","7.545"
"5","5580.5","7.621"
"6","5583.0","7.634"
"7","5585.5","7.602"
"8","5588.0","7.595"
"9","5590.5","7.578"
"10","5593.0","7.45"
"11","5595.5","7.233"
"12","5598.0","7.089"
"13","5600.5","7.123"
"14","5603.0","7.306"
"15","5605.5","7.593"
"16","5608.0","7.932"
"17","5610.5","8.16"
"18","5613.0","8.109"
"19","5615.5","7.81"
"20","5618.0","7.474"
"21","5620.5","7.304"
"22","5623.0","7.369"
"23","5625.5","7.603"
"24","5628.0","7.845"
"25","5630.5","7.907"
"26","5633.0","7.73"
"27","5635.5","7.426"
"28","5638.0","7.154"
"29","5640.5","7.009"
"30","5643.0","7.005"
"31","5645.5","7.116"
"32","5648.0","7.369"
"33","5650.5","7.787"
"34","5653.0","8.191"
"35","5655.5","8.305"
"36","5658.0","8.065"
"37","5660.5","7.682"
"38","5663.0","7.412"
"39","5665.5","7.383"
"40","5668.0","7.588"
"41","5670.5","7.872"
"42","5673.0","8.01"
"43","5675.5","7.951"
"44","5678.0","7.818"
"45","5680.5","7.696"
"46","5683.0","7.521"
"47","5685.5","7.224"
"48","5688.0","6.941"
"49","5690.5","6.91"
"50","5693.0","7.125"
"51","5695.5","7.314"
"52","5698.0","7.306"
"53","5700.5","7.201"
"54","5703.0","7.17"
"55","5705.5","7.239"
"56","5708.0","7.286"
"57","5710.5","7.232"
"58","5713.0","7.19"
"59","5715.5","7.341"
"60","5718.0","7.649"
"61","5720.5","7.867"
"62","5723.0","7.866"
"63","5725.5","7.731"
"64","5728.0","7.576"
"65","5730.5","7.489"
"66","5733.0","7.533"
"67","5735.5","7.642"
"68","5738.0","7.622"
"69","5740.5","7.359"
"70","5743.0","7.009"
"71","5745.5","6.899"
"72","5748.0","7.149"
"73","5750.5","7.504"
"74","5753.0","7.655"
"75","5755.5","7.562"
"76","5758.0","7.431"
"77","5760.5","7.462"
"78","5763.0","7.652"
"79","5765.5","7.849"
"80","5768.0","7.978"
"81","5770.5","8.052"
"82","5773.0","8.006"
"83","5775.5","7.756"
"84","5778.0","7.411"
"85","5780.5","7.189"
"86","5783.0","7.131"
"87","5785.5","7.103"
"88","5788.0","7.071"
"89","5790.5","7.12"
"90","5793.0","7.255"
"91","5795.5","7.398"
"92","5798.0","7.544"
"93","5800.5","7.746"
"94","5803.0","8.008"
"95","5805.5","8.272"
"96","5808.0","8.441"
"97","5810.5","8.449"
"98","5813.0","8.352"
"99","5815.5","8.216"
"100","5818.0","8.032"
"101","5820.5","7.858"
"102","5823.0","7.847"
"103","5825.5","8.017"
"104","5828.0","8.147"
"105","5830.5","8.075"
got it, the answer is 2.0 AA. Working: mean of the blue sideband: 7.96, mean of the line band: 7.21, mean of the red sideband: 8.12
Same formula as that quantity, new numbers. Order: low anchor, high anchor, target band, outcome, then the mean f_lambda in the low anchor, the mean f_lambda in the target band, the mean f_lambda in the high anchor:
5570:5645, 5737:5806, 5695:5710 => 0.5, 7.53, 7.25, 7.5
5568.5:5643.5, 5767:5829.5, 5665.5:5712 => 1.4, 7.55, 7.41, 7.78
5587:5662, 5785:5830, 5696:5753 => 2.3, 7.58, 7.41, 7.84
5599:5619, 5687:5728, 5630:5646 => 0.6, 7.68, 7.32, 7.35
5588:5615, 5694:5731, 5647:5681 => -1.4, 7.57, 7.8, 7.43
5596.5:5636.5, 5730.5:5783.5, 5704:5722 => 0.3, 7.61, 7.4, 7.52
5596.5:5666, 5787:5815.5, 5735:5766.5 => 1.2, 7.58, 7.44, 7.81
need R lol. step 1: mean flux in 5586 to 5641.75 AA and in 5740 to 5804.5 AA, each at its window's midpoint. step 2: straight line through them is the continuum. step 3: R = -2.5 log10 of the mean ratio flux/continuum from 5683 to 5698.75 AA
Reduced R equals 0.051 mag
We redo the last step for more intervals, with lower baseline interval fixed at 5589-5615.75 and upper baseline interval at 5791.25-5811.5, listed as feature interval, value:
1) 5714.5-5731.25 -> 0.013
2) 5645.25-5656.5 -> -0.022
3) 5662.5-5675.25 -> -0.003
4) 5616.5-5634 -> 0.000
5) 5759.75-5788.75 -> 0.036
